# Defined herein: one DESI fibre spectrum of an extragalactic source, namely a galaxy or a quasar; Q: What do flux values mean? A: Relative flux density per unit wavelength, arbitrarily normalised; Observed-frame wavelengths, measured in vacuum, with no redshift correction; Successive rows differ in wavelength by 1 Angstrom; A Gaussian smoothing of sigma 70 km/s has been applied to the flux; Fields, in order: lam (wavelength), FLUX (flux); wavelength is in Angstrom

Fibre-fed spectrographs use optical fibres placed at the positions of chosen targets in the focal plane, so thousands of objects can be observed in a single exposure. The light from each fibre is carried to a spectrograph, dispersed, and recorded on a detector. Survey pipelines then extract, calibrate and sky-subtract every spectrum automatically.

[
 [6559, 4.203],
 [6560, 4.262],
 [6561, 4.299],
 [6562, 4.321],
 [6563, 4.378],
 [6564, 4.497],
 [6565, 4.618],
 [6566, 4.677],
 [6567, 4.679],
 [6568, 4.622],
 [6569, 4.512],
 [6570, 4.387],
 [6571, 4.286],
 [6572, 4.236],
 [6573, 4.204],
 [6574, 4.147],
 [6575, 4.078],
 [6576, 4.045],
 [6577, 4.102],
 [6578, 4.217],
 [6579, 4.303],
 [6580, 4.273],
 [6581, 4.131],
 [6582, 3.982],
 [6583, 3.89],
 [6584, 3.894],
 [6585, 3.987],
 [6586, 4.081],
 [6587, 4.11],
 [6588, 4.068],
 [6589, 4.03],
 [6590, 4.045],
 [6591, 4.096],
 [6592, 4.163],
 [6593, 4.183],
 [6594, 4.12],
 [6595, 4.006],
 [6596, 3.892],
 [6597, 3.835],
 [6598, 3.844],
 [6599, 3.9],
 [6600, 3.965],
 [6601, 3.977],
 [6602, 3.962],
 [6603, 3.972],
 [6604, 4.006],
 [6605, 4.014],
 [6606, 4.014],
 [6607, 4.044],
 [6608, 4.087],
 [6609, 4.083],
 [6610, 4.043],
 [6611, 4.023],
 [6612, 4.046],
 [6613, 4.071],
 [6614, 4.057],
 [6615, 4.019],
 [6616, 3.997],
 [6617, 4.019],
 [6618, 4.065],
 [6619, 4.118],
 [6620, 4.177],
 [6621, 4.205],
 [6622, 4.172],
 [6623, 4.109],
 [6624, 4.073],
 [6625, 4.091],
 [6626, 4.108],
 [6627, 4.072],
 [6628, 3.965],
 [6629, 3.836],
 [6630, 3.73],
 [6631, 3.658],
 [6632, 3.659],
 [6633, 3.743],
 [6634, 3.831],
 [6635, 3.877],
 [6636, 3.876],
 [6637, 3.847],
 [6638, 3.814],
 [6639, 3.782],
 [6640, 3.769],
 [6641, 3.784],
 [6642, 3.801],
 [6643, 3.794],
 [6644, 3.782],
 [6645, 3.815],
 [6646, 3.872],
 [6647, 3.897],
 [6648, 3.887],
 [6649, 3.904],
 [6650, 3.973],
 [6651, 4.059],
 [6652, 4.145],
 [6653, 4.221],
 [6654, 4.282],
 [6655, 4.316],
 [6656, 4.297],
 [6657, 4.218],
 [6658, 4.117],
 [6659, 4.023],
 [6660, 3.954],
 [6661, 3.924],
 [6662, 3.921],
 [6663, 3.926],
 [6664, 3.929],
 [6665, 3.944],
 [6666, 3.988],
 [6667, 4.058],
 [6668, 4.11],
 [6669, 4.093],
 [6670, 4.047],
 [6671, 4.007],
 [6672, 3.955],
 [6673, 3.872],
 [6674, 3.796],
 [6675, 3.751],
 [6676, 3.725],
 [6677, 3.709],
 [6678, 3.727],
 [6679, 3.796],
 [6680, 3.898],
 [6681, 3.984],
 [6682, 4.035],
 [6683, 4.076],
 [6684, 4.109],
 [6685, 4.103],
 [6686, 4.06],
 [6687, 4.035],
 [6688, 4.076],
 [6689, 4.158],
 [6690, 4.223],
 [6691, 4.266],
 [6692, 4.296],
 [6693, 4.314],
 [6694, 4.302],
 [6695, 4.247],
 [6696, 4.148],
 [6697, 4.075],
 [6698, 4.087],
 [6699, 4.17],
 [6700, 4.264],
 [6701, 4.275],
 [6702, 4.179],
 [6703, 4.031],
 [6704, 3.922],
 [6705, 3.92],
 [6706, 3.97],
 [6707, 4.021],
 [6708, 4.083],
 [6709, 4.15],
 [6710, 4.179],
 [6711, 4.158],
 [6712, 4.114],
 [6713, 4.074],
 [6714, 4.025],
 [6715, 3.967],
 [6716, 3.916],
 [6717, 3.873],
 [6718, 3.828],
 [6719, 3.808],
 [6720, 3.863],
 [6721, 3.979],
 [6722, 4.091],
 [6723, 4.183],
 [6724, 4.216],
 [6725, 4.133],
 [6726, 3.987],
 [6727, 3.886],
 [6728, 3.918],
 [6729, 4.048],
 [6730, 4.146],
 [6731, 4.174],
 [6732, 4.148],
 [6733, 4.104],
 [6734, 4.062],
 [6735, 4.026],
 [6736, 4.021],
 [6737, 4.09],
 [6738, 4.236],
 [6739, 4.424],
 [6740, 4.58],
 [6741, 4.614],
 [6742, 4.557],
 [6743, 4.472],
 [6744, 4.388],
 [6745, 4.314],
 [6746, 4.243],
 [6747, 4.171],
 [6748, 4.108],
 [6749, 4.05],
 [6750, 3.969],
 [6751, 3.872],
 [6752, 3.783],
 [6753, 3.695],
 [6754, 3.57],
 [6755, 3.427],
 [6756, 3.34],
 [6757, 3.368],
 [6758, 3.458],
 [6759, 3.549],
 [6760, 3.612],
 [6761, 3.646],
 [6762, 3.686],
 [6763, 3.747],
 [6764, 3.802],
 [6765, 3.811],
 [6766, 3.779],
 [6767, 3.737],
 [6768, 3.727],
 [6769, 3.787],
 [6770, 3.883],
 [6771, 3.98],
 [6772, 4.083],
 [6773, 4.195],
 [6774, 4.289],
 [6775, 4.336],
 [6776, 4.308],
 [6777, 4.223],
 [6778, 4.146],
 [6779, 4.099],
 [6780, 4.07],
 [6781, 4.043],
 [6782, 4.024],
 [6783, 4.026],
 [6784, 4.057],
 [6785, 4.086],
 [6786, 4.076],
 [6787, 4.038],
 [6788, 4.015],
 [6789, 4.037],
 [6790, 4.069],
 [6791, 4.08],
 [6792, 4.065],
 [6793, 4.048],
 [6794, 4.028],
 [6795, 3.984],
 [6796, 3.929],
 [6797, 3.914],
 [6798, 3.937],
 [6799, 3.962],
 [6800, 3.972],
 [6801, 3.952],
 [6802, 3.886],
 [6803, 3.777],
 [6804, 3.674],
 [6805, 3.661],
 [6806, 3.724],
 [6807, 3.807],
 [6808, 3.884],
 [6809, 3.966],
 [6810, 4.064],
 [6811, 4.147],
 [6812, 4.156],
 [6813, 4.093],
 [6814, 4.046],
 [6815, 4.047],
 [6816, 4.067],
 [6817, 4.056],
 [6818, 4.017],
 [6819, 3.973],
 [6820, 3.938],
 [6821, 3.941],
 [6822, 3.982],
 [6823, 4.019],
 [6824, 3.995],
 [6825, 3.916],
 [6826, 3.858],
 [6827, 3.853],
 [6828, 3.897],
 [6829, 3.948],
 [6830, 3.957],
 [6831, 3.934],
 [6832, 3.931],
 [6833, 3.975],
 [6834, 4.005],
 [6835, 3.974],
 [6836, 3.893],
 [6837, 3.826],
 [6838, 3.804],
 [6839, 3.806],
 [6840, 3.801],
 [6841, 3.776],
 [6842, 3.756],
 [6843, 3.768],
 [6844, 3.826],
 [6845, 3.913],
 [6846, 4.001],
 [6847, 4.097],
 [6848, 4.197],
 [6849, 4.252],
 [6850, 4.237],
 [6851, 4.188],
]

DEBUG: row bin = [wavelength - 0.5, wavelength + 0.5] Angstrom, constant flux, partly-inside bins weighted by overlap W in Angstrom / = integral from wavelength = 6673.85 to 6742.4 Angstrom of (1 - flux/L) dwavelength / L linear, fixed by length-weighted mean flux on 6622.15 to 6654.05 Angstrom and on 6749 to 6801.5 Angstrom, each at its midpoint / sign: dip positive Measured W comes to -3.0 Angstrom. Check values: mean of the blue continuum 3.91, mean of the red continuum 3.91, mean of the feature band 4.08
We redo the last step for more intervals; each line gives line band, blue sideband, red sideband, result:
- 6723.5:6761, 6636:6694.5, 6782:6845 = -0.4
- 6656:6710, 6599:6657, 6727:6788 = -0.7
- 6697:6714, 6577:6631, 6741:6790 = -0.5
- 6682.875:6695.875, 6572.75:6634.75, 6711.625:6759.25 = -0.5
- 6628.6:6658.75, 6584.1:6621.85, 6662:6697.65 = 0.8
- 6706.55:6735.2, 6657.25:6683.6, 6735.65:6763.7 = -0.6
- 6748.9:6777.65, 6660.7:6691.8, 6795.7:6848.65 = 1.0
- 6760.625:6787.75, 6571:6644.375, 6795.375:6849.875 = -0.3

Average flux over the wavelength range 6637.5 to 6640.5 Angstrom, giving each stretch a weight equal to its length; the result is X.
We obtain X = 3.79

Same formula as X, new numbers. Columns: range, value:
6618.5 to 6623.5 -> 4.16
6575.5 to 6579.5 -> 4.17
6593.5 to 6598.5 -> 3.94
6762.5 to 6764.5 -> 3.77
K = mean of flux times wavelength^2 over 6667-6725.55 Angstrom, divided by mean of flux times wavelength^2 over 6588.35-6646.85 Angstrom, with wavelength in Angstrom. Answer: 1.04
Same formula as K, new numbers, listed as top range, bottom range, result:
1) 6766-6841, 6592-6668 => 1.05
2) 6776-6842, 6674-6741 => 1.01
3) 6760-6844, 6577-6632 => 1.04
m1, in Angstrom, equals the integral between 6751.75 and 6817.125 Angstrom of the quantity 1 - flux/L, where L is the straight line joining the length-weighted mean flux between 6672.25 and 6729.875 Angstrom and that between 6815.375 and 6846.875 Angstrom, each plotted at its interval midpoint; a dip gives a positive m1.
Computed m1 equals 0.7 Angstrom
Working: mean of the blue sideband 4.04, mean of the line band 3.92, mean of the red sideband 3.92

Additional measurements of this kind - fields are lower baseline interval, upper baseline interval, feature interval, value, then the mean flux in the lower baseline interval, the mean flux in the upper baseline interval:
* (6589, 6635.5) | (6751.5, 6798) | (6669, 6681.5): 0.3 Angstrom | 4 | 3.91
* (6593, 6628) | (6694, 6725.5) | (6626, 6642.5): 0.9 Angstrom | 4.04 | 4.07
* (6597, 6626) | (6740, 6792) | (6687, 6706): -0.7 Angstrom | 4.04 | 3.98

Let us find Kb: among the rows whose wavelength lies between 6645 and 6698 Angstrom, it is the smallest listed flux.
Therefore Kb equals 3.709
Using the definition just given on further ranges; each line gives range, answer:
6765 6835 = 3.661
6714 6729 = 3.808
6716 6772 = 3.34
